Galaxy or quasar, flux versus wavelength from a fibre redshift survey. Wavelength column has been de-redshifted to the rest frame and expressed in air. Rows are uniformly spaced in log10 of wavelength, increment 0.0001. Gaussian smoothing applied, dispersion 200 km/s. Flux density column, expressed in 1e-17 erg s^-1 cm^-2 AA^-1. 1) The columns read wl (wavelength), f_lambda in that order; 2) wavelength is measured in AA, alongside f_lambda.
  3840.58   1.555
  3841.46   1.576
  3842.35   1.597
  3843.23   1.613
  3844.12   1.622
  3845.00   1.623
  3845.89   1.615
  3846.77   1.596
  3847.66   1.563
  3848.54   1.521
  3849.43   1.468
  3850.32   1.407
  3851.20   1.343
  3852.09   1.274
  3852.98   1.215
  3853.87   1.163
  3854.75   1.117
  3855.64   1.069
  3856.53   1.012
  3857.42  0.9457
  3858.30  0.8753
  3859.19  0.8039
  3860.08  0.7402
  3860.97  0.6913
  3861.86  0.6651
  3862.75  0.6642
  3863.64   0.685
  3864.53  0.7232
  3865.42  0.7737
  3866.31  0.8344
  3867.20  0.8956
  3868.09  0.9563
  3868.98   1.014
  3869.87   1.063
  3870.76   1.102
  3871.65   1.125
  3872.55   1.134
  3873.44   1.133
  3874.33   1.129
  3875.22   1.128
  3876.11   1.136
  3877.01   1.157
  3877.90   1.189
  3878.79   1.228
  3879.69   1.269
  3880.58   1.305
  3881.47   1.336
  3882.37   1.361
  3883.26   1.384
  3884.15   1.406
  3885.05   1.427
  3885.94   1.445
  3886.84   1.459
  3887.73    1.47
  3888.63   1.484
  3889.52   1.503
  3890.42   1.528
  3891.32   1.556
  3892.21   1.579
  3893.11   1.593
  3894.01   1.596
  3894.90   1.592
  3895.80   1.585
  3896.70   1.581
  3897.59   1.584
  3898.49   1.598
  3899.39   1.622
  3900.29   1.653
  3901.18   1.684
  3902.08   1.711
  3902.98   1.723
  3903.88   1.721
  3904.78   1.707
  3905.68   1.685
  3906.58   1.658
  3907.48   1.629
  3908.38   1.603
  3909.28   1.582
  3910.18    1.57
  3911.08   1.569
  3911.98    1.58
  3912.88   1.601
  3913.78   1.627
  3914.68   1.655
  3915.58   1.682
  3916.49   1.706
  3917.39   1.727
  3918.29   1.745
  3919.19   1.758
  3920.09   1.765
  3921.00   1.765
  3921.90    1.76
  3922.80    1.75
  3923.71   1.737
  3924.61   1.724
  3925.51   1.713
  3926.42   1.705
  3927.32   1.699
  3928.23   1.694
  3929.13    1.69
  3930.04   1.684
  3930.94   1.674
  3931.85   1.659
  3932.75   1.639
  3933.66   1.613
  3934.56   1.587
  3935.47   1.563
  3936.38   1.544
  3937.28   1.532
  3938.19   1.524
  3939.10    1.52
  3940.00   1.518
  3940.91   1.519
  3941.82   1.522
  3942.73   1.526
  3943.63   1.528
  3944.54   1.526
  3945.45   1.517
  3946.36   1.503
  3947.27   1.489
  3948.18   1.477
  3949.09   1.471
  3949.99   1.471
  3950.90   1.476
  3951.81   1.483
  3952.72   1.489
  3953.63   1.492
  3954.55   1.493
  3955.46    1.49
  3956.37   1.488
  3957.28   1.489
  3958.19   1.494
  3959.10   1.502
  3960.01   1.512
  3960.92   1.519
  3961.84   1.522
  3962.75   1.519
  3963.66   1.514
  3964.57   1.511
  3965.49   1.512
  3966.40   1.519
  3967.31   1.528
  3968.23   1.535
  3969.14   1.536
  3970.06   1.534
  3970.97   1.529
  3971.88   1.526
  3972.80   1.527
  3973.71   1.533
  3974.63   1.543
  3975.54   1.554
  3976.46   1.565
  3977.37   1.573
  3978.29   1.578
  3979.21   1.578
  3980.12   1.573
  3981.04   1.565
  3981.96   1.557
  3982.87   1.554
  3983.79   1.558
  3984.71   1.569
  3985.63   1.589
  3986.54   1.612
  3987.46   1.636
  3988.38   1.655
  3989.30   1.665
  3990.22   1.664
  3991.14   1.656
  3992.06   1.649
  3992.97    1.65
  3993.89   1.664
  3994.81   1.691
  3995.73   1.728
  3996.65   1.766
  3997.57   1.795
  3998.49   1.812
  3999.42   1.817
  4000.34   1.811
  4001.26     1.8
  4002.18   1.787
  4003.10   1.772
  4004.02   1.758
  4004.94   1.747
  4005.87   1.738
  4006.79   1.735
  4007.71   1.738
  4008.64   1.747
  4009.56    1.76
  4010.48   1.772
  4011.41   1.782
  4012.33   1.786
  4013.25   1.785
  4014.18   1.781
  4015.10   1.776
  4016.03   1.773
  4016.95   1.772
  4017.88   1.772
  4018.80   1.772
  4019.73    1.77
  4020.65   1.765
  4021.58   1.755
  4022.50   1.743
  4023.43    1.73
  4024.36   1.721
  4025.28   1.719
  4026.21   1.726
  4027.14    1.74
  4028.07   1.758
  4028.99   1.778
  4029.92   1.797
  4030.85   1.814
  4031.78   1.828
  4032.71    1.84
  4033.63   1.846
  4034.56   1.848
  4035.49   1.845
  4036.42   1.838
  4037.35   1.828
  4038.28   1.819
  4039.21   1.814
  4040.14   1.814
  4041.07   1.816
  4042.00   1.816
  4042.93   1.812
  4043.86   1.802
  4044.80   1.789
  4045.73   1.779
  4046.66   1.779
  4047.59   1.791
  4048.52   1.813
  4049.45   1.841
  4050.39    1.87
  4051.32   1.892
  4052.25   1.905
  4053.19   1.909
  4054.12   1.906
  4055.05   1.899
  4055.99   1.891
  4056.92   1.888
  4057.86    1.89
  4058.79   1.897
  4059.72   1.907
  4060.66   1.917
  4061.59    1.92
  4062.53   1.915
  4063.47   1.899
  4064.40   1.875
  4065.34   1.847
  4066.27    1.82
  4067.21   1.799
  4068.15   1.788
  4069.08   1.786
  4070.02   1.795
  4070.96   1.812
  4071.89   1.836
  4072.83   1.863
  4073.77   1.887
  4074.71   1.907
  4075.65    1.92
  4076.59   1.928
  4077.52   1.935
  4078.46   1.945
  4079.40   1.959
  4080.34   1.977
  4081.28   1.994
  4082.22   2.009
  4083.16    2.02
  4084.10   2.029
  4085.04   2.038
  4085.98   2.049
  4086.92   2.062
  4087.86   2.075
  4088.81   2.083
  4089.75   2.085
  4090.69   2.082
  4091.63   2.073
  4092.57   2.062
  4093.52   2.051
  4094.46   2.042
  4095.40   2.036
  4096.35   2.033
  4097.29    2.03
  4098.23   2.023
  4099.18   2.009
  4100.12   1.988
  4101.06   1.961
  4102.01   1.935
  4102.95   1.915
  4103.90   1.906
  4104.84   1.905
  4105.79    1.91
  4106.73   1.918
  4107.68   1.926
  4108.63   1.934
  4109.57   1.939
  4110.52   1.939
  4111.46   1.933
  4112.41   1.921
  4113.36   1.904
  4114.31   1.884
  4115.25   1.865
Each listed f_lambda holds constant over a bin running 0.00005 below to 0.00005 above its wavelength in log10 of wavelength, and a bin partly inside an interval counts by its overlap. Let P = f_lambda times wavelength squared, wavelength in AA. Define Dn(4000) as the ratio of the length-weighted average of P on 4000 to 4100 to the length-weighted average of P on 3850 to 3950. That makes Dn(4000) 1.41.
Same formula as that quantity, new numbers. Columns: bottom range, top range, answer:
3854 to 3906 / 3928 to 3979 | 1.26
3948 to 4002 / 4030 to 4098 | 1.26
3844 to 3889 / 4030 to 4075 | 1.74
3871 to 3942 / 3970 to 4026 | 1.14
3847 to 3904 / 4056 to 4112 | 1.71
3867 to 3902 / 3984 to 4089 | 1.44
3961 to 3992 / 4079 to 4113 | 1.35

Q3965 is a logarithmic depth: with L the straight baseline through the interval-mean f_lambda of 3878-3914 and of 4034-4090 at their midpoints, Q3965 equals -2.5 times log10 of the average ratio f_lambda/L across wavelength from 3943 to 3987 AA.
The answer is 0.11 mag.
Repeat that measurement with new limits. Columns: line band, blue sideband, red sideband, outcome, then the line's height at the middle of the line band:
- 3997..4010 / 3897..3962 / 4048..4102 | 0.00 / 1.78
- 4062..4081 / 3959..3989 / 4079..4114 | 0.02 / 1.9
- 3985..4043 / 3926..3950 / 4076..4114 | 0.01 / 1.77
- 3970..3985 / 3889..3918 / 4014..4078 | 0.12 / 1.73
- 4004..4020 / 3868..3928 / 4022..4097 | 0.01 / 1.78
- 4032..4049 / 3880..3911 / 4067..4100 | 0.04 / 1.88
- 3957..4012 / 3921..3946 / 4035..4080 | 0.06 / 1.72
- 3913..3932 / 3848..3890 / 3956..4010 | -0.25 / 1.36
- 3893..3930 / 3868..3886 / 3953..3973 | -0.24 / 1.33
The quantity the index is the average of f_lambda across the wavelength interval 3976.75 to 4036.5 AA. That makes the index 1.73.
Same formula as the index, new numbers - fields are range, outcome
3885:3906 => 1.59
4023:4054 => 1.81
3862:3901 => 1.28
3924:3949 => 1.59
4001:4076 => 1.81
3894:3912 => 1.63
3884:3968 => 1.58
